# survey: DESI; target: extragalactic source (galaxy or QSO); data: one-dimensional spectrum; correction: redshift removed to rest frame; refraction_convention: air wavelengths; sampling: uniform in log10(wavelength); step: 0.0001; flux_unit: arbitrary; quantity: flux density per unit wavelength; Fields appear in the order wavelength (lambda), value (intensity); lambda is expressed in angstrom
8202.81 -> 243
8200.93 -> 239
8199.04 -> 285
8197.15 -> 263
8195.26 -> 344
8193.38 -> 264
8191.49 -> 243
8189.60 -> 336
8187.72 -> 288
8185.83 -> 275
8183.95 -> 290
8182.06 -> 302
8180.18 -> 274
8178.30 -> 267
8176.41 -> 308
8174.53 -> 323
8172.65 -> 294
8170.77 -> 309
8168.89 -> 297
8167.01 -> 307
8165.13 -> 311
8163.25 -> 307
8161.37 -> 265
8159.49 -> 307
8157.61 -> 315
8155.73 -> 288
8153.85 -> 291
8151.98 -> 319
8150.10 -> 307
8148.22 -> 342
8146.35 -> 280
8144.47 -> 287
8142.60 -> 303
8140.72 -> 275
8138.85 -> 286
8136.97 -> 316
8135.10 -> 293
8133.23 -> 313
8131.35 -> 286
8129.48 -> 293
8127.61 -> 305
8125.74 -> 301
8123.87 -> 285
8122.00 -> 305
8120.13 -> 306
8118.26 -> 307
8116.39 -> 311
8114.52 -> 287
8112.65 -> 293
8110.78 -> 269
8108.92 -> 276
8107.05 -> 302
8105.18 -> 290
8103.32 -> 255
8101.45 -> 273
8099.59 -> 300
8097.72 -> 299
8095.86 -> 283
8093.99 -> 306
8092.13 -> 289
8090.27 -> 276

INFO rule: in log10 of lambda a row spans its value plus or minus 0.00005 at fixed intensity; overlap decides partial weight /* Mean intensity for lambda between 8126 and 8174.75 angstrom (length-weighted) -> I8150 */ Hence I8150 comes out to 300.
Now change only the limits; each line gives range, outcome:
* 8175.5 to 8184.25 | 288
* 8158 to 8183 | 298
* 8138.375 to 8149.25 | 296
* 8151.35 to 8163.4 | 298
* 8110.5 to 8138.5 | 298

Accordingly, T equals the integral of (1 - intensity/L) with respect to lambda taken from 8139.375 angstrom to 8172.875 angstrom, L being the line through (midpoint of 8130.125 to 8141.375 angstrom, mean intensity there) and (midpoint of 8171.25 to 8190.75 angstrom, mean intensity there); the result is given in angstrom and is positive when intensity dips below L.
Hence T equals -0.55 angstrom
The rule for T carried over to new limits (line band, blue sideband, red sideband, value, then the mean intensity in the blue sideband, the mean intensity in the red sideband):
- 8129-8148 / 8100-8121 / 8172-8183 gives -0.3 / 288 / 295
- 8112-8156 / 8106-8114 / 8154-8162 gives -1.5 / 285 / 294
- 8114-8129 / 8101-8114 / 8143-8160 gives -0.7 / 280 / 304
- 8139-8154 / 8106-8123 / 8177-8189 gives -0.5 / 295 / 285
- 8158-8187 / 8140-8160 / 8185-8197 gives -0.1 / 301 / 290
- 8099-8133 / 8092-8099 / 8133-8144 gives 0.5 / 295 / 296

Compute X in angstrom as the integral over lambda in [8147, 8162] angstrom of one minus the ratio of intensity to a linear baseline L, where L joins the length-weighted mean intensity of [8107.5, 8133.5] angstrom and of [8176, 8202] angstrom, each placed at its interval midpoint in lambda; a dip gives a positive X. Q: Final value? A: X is -0.79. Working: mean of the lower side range 295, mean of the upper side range 283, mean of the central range 305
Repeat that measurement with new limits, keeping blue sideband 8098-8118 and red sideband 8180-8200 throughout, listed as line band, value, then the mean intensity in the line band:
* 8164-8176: -0.8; 307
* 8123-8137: -0.5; 298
